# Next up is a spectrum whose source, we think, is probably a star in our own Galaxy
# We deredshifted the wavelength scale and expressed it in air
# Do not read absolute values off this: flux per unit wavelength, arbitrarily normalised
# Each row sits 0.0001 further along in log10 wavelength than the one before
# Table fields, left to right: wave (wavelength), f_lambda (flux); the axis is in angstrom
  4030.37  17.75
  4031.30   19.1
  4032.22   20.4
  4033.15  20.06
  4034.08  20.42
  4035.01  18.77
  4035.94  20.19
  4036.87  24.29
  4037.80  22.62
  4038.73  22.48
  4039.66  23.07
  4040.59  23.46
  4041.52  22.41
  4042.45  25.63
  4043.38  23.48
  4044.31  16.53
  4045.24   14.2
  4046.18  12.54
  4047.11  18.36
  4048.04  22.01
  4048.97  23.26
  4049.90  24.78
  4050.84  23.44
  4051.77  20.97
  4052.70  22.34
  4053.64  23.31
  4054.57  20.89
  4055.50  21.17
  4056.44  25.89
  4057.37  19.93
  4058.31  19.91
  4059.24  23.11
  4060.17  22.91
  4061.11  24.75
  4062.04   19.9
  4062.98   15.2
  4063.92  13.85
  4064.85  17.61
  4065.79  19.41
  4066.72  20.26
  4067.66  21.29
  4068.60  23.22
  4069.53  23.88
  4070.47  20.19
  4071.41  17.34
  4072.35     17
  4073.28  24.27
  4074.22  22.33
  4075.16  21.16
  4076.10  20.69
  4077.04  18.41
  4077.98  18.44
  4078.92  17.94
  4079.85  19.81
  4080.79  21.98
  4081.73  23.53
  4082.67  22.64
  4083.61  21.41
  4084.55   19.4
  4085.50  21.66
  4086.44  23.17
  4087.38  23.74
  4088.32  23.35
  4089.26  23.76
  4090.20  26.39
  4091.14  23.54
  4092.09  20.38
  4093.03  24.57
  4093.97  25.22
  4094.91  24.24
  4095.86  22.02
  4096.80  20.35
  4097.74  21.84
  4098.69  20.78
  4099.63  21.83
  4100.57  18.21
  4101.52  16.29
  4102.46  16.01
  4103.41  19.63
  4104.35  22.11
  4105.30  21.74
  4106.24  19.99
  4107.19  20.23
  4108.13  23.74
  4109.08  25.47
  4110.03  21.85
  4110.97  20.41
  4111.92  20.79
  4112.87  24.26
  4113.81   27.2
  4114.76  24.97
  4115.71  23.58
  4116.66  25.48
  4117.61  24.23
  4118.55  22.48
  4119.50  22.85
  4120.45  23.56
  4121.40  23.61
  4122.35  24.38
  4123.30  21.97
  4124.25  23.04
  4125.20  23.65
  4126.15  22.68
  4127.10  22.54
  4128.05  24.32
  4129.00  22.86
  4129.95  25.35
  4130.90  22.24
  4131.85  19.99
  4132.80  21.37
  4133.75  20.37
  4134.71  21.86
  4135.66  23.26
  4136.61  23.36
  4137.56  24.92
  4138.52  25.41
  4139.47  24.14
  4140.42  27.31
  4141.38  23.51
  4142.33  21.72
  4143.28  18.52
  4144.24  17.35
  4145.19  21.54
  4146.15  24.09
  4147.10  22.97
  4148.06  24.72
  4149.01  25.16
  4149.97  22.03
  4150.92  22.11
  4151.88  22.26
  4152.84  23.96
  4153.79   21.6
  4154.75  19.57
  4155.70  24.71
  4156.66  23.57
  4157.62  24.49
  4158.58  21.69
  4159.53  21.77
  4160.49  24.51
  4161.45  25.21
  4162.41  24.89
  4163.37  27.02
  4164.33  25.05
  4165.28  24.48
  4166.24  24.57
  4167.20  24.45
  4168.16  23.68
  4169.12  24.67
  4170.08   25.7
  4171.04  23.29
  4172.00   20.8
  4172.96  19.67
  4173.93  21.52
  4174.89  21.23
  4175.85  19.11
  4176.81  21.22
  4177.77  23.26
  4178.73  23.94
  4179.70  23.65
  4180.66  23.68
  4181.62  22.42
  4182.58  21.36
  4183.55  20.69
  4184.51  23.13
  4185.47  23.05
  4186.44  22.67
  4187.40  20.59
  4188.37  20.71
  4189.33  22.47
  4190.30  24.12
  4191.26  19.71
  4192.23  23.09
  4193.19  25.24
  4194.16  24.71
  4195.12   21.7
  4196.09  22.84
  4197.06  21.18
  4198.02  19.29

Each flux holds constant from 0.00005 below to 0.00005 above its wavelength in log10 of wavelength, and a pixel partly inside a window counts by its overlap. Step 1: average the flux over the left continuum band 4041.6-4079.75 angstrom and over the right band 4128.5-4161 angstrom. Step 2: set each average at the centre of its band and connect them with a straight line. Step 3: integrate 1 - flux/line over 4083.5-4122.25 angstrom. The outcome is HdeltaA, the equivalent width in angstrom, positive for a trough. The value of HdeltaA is -1.3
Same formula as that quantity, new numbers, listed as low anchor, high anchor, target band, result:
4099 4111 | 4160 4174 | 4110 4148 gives -2.0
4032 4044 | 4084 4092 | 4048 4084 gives 2.4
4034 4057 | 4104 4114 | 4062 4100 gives 1.4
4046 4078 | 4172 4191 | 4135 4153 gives -1.2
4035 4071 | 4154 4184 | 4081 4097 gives -0.9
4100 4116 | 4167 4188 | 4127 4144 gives -0.8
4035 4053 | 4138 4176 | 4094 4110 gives 0.9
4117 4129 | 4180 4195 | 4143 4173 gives -0.5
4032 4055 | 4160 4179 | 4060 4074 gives 1.0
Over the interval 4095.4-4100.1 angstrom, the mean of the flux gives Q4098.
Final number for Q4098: 21.4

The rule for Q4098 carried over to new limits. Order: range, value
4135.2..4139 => 24.2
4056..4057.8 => 23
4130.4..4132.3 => 21.2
